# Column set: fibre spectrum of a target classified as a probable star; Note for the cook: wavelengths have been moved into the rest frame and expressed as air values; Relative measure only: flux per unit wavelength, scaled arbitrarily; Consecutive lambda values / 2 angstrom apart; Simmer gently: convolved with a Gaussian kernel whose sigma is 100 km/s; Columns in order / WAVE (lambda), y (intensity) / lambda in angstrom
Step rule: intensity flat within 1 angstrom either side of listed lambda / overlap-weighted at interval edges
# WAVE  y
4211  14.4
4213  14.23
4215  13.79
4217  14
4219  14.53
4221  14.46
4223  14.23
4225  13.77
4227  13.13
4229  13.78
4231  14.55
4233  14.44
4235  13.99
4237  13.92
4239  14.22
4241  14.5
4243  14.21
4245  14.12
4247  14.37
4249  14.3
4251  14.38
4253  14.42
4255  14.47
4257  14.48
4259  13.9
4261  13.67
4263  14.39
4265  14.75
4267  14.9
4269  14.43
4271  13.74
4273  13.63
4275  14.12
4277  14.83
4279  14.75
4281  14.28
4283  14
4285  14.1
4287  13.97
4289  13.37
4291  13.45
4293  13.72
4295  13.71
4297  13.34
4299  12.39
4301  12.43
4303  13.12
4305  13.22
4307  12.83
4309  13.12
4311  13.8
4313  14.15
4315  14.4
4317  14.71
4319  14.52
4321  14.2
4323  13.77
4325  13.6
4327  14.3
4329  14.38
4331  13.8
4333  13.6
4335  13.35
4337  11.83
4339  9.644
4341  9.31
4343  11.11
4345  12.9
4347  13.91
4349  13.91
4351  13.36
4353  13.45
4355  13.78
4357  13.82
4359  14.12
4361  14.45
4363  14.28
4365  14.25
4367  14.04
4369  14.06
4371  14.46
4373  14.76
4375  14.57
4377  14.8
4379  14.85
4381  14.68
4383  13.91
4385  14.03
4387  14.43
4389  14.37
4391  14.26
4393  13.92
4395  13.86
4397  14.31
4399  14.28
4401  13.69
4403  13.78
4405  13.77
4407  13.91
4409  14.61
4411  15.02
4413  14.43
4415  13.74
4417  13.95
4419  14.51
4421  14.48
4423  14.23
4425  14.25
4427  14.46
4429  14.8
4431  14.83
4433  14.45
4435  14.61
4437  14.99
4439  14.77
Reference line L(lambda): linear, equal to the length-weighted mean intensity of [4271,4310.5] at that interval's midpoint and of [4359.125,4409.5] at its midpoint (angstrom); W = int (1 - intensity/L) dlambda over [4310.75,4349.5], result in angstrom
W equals 1.8 angstrom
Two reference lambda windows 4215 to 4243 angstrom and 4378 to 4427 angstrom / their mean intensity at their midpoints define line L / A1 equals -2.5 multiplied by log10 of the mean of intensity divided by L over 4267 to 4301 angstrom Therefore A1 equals 0.02 mag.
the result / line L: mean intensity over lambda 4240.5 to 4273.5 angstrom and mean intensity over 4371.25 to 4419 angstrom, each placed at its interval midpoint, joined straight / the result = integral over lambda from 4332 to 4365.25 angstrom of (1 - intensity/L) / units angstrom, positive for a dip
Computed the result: 3.02 angstrom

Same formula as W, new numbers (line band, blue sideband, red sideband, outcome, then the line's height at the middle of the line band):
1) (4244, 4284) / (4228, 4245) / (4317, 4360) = -1.1 angstrom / 13.9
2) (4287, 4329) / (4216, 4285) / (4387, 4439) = 1.8 angstrom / 14.3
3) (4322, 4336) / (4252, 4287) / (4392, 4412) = 0.4 angstrom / 14.2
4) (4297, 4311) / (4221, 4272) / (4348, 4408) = 1.2 angstrom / 14.2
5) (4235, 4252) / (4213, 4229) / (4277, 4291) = -0.3 angstrom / 14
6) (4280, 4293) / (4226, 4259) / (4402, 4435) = 0.3 angstrom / 14.2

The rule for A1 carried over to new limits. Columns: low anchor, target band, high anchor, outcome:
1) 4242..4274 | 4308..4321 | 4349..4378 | 0.01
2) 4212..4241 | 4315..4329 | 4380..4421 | -0.01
